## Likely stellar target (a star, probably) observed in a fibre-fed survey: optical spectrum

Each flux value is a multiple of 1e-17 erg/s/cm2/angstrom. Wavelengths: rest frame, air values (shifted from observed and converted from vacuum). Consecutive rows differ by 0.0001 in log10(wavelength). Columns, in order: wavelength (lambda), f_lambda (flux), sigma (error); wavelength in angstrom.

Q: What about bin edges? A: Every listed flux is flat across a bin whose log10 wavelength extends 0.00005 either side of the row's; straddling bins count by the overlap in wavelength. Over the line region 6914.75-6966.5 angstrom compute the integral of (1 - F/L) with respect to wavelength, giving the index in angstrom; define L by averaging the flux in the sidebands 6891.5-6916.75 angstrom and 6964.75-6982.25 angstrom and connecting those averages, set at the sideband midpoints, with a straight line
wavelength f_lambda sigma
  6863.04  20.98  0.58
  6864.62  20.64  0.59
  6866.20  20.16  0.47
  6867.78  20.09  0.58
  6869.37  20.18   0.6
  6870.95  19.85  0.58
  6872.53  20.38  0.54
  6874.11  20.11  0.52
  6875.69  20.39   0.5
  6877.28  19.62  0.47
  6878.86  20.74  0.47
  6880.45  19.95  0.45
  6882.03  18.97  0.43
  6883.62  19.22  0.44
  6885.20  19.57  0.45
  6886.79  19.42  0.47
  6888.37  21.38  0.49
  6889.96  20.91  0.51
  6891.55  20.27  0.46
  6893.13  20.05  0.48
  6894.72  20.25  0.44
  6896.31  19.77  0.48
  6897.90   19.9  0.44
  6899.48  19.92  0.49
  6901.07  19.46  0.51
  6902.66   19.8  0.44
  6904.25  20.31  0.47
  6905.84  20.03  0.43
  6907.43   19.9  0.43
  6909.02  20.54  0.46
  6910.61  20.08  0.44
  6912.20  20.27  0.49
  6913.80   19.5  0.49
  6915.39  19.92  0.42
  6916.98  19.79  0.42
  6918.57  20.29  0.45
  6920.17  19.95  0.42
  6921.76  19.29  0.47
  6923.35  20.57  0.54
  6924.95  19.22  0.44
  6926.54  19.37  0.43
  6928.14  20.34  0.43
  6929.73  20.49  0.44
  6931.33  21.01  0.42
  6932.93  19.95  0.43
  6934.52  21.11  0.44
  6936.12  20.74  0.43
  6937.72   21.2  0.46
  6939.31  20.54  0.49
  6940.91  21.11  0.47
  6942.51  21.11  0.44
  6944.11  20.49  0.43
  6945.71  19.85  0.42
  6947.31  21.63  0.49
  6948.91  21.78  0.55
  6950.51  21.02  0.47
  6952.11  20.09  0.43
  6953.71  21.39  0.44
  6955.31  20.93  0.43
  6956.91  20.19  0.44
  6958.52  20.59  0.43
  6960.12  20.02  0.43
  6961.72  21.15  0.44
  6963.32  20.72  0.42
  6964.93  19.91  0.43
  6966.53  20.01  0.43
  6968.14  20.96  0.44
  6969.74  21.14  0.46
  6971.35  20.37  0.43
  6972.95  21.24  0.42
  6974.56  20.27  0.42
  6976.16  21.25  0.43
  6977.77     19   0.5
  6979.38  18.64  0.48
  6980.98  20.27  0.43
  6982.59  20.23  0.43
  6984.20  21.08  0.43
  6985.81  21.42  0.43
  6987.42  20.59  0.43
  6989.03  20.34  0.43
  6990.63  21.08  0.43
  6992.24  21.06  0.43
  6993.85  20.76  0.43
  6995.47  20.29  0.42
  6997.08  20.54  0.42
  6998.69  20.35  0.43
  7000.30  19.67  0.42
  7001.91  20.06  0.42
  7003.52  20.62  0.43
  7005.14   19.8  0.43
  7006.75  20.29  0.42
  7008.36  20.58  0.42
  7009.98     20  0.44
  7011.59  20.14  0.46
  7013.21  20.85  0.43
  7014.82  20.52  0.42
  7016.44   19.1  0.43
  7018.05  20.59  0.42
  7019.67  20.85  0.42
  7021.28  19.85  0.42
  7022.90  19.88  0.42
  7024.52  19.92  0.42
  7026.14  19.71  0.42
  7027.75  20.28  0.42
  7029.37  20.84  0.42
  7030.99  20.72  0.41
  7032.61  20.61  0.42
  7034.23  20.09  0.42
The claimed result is -0.9 angstrom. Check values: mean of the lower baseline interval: 20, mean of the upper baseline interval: 20.3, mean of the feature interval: 20.5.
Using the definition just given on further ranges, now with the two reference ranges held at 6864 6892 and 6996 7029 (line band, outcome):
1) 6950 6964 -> -0.36 angstrom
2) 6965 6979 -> -0.19 angstrom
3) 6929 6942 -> -0.41 angstrom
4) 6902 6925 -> 0.15 angstrom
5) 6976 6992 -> -0.16 angstrom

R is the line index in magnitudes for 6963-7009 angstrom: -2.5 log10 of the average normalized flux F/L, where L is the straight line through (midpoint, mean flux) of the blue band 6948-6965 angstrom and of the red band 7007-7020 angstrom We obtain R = 0.00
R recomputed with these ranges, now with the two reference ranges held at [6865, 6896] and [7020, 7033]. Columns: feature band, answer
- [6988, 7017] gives -0.01 mag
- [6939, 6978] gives -0.03 mag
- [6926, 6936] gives -0.02 mag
